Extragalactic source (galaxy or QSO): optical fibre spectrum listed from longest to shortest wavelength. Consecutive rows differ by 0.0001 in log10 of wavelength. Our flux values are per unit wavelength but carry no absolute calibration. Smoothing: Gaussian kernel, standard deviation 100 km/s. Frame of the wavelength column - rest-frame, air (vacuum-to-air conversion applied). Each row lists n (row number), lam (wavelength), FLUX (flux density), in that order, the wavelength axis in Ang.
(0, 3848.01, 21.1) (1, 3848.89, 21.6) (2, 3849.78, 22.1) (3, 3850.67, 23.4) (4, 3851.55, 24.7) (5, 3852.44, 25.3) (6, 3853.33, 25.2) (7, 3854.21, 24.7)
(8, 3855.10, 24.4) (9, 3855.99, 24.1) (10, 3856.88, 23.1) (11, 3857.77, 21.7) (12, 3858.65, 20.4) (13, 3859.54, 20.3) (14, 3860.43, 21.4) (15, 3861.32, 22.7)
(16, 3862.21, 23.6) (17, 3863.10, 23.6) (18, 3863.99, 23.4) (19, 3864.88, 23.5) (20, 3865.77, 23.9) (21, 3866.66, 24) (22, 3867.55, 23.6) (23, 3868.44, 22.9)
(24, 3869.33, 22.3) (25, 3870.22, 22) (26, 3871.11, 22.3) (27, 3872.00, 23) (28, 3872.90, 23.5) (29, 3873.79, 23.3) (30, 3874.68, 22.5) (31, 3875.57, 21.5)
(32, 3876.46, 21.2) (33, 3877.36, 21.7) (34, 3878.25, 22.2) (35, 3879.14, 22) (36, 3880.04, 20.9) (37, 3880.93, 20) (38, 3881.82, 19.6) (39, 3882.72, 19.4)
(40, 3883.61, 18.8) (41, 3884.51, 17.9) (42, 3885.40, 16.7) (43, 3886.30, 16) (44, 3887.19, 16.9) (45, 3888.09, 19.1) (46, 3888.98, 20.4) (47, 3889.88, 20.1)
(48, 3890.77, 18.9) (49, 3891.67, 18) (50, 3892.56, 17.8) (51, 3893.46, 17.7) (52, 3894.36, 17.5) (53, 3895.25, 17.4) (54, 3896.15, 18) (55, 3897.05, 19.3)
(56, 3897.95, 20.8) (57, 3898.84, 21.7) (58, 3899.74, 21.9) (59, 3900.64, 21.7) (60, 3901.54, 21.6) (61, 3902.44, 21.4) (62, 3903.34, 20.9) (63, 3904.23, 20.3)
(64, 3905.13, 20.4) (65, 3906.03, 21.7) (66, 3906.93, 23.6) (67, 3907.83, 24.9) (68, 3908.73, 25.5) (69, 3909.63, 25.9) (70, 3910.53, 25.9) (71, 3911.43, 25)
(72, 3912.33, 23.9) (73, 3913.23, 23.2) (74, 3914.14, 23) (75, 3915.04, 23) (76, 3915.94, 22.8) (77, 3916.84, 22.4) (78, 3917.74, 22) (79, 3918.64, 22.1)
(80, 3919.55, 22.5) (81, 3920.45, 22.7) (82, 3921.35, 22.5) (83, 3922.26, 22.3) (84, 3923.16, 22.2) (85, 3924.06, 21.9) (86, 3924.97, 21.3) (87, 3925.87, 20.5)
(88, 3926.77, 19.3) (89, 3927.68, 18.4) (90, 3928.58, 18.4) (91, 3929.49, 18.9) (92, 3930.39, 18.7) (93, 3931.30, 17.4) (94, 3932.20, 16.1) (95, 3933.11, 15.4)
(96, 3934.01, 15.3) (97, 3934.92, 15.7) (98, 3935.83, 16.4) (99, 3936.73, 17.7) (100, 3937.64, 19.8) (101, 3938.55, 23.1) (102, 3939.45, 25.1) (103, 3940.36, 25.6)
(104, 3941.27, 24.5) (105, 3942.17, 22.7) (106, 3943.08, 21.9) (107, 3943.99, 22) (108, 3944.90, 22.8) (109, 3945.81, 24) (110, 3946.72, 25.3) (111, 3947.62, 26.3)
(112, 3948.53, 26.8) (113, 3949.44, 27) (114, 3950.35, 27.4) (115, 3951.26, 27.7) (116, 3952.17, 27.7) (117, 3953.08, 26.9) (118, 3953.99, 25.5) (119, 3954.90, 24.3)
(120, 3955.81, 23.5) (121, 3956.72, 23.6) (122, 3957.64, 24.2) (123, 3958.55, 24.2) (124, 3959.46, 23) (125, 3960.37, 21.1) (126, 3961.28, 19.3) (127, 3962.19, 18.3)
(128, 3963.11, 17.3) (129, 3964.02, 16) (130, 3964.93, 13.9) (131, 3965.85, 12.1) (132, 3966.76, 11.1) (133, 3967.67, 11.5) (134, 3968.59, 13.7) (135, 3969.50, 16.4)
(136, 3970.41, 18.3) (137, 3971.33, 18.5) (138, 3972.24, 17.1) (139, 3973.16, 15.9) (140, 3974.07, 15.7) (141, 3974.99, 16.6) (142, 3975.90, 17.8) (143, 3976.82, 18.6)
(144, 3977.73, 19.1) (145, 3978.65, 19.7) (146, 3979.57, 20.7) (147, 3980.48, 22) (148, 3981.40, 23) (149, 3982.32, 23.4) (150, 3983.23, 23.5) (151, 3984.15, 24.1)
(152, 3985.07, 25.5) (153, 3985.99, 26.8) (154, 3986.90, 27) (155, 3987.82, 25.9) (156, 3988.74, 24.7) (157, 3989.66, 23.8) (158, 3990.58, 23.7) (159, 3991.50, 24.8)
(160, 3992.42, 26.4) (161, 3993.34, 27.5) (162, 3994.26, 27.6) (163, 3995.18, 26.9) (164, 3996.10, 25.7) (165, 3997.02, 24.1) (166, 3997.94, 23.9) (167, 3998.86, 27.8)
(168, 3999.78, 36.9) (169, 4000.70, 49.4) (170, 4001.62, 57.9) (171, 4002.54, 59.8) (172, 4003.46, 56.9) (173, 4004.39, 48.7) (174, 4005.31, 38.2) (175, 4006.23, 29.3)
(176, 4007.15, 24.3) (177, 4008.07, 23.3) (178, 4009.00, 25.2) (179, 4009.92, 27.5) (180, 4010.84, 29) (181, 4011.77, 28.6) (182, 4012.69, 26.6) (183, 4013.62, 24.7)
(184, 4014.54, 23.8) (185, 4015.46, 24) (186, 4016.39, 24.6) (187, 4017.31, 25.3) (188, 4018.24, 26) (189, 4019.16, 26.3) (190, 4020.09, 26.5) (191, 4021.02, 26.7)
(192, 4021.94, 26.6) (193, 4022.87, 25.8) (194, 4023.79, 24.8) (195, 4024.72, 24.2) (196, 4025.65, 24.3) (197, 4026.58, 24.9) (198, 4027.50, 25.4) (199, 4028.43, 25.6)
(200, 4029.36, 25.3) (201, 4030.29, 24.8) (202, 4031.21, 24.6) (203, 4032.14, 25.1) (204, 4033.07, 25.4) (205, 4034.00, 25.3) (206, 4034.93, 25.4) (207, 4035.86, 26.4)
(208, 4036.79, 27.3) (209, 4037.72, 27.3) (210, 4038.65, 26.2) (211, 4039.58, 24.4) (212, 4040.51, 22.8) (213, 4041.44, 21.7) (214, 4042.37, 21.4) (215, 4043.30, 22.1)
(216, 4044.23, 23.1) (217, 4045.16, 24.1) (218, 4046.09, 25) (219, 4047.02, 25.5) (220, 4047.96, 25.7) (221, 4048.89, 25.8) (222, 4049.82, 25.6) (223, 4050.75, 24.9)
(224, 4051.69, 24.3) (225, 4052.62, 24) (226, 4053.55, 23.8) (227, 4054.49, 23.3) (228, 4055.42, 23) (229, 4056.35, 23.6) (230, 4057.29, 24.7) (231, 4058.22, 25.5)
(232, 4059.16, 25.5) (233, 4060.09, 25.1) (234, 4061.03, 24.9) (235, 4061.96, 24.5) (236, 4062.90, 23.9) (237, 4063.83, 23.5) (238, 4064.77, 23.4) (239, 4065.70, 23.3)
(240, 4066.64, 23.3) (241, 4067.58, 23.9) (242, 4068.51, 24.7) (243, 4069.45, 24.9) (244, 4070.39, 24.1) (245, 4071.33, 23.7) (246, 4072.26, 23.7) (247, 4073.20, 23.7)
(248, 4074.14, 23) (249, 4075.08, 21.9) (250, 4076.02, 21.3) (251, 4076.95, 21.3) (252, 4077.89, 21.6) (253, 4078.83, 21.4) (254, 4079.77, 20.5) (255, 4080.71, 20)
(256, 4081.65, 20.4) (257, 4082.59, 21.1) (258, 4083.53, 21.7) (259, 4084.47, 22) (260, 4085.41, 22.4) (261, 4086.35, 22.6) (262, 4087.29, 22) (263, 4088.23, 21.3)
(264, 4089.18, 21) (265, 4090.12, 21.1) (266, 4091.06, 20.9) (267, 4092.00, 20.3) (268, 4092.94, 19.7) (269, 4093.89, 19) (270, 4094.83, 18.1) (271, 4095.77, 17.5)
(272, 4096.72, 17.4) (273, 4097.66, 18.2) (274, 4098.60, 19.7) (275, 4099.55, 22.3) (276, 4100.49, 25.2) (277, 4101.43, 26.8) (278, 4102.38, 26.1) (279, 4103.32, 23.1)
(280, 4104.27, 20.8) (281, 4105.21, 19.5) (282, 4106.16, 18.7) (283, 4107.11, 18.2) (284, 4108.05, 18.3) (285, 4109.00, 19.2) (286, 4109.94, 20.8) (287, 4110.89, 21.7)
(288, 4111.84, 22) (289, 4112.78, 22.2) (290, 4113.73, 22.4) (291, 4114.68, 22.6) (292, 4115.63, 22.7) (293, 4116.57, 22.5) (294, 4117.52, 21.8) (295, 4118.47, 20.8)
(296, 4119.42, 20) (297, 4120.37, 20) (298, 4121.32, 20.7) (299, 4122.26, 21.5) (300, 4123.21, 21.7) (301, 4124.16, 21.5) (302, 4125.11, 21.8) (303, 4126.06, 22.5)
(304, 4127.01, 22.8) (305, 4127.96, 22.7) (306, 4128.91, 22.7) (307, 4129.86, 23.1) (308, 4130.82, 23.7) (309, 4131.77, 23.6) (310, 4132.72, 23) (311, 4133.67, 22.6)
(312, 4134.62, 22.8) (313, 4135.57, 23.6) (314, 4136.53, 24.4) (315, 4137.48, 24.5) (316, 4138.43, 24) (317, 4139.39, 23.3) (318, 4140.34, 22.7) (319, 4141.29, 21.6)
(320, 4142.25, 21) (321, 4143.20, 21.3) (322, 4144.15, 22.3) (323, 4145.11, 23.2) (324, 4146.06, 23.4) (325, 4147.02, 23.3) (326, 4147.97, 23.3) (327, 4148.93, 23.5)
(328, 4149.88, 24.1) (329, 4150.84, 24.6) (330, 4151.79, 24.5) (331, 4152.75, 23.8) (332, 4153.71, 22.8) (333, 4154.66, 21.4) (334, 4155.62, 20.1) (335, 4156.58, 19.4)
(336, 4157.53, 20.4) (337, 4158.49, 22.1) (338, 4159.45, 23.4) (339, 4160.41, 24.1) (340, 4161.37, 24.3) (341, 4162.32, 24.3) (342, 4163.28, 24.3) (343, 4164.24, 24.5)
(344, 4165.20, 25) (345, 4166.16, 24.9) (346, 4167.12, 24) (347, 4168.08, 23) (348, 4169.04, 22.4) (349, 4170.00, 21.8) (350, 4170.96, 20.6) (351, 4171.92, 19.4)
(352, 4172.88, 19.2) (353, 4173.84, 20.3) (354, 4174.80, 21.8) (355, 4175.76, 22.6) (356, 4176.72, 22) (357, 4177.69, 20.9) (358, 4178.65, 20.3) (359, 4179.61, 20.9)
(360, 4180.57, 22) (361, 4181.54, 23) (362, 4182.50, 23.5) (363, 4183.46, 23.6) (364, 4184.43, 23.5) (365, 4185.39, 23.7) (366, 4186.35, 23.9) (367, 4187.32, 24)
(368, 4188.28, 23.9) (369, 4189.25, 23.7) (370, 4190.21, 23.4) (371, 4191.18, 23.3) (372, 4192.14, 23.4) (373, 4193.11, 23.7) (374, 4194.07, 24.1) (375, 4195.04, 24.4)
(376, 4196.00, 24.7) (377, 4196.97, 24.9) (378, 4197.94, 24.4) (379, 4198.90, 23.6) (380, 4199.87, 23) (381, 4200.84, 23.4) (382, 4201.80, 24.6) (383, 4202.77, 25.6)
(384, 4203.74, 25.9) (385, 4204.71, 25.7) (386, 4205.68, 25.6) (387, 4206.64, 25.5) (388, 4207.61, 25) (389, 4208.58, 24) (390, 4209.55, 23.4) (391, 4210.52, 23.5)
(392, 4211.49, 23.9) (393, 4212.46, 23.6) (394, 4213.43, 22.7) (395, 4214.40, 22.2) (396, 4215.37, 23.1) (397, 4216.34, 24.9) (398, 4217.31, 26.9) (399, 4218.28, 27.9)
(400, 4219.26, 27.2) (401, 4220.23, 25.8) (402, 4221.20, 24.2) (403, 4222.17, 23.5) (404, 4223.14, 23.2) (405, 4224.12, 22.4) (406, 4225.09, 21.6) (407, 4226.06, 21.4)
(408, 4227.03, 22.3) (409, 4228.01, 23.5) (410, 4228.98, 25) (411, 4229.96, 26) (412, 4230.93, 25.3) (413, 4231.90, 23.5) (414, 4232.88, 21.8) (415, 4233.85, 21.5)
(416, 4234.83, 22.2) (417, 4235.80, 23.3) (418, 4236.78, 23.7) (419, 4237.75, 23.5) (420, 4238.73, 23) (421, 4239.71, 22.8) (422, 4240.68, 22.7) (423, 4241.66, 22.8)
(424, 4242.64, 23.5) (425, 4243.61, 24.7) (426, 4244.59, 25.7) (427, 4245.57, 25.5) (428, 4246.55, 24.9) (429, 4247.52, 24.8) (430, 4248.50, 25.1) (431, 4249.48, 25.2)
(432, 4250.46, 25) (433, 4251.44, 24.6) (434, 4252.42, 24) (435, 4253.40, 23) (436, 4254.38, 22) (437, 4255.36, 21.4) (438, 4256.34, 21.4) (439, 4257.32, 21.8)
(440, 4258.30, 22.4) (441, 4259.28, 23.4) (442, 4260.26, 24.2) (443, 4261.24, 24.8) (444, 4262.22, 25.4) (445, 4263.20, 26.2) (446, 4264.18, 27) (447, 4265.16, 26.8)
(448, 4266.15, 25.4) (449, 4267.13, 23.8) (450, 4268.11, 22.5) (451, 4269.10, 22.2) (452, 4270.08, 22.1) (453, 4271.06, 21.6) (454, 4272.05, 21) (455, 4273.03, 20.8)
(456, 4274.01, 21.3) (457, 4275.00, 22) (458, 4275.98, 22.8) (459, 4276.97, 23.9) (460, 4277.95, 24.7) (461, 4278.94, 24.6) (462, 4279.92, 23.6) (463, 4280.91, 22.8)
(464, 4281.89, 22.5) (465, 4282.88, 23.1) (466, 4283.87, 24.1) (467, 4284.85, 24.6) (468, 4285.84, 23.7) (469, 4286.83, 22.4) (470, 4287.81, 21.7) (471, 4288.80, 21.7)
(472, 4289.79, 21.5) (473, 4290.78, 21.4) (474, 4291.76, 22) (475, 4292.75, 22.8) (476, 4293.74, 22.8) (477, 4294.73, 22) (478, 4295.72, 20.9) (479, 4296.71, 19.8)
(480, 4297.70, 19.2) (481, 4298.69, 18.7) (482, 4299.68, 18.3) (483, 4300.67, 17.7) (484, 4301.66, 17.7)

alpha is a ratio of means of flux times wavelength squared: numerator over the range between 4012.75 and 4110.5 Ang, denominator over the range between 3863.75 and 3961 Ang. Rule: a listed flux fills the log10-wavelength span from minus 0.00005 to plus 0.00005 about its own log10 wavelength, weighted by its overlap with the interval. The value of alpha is 1.15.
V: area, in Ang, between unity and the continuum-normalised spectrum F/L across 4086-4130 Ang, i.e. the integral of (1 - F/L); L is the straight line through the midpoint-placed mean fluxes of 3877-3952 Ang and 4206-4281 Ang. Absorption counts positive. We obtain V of 2.9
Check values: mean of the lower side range 21.2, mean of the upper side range 23.7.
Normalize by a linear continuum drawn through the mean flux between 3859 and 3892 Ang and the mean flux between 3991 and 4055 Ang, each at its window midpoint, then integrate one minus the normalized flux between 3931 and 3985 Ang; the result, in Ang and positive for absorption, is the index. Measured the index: 9.1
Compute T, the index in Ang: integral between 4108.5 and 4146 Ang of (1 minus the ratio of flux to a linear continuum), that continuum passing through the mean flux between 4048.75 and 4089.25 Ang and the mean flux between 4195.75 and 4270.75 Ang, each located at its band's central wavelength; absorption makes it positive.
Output 2.0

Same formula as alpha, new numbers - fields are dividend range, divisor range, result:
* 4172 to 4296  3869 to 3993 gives 1.29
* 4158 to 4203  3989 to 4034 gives 0.86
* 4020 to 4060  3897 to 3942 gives 1.23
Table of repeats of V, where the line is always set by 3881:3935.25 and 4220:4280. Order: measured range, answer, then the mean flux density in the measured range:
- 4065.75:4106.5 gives 0.6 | 21.7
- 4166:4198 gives 0.2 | 22.8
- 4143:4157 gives -0.1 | 22.8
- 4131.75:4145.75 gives -0.2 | 22.9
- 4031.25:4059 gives -3.7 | 24.6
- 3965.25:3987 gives 2.2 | 18.9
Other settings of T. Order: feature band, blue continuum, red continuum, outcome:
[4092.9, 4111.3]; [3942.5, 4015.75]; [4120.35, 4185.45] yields 2.2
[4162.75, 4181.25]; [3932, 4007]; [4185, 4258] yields 1.4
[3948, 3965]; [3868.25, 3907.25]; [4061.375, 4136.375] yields -2.0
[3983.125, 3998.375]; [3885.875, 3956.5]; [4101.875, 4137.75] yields -2.6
